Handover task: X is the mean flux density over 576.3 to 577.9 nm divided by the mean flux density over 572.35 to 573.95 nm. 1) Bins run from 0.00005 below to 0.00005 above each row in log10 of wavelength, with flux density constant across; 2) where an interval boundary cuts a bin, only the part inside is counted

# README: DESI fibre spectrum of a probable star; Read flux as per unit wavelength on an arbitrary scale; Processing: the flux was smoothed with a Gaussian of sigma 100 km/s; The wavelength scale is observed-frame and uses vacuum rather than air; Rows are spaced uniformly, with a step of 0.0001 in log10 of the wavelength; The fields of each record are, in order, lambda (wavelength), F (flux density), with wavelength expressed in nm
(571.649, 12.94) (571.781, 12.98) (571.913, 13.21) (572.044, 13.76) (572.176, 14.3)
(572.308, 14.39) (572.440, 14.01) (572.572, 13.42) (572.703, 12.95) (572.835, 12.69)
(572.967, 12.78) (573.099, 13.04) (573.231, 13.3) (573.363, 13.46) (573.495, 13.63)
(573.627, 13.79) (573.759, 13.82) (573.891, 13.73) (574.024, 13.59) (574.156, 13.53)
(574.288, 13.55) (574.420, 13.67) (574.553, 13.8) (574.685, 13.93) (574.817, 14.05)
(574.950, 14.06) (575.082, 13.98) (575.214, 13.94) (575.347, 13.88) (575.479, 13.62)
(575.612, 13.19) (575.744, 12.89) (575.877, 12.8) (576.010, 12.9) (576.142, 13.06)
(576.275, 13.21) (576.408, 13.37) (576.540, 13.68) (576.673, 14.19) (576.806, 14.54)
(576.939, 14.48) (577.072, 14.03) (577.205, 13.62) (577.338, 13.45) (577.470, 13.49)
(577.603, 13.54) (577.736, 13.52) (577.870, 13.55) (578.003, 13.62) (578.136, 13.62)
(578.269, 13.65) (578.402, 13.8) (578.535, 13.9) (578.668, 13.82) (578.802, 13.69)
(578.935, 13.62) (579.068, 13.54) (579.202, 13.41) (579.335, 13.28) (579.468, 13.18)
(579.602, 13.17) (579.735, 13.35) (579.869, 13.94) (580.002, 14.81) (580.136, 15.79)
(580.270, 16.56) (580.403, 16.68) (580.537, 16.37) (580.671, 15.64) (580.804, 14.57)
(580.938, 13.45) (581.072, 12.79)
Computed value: 1.0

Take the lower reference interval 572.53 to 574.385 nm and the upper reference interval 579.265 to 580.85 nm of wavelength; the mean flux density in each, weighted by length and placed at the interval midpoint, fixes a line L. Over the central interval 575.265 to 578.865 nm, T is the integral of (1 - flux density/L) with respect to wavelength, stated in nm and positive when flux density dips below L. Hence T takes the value 0.140 nm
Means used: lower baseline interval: 13.4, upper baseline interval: 14.8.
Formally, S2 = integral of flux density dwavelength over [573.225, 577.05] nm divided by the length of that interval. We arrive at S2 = 13.7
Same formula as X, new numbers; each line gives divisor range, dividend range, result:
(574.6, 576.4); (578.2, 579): 1.02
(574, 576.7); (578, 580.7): 1.05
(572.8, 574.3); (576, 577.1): 1.02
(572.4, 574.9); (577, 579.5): 1.01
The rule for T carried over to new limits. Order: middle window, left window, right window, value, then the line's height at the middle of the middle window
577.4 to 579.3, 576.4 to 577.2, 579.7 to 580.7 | 0.14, 14.7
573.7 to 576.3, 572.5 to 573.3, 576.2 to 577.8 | -0.03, 13.4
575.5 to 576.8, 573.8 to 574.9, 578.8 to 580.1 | 0.04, 13.7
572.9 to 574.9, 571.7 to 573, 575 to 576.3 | -0.03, 13.4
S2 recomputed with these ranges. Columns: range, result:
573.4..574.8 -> 13.7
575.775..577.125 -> 13.6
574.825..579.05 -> 13.6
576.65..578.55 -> 13.8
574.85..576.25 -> 13.4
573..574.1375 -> 13.5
